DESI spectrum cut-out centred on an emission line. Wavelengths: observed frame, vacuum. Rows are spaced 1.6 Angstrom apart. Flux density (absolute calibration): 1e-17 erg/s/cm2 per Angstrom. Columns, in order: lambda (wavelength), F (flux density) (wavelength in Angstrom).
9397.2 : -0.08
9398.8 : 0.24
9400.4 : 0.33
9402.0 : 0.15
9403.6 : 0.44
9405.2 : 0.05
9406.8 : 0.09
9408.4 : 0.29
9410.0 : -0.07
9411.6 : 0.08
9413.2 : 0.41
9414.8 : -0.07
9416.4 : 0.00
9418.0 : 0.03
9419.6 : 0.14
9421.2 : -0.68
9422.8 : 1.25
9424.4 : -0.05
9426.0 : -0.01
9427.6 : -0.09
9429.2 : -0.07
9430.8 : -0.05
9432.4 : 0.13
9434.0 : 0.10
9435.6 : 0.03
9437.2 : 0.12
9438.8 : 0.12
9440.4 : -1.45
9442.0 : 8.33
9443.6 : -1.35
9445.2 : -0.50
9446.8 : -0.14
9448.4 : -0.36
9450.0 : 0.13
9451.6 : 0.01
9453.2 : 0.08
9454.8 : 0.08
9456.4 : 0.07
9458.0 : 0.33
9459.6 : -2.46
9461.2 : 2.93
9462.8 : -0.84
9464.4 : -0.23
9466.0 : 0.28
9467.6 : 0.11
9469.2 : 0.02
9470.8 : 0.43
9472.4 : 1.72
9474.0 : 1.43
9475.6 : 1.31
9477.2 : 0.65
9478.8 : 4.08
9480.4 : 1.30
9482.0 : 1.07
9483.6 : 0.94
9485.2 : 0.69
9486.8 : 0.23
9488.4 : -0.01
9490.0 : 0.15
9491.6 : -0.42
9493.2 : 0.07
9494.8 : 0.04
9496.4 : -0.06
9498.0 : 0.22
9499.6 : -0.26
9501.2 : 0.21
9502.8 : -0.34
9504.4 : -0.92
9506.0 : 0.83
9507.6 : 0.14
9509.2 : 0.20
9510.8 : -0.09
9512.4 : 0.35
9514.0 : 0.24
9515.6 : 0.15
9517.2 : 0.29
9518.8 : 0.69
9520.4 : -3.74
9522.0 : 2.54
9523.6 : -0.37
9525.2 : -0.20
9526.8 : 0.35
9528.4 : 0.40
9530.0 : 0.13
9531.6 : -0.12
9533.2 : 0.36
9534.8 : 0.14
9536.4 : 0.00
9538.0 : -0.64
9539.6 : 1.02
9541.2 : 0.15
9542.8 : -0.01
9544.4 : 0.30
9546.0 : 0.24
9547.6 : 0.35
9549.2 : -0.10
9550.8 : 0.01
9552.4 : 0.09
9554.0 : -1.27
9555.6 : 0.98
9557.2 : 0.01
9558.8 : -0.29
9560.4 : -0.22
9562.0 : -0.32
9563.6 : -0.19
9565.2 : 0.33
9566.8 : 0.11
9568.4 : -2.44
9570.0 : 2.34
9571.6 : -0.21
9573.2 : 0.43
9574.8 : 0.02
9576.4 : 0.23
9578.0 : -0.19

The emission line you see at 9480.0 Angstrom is [O III]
